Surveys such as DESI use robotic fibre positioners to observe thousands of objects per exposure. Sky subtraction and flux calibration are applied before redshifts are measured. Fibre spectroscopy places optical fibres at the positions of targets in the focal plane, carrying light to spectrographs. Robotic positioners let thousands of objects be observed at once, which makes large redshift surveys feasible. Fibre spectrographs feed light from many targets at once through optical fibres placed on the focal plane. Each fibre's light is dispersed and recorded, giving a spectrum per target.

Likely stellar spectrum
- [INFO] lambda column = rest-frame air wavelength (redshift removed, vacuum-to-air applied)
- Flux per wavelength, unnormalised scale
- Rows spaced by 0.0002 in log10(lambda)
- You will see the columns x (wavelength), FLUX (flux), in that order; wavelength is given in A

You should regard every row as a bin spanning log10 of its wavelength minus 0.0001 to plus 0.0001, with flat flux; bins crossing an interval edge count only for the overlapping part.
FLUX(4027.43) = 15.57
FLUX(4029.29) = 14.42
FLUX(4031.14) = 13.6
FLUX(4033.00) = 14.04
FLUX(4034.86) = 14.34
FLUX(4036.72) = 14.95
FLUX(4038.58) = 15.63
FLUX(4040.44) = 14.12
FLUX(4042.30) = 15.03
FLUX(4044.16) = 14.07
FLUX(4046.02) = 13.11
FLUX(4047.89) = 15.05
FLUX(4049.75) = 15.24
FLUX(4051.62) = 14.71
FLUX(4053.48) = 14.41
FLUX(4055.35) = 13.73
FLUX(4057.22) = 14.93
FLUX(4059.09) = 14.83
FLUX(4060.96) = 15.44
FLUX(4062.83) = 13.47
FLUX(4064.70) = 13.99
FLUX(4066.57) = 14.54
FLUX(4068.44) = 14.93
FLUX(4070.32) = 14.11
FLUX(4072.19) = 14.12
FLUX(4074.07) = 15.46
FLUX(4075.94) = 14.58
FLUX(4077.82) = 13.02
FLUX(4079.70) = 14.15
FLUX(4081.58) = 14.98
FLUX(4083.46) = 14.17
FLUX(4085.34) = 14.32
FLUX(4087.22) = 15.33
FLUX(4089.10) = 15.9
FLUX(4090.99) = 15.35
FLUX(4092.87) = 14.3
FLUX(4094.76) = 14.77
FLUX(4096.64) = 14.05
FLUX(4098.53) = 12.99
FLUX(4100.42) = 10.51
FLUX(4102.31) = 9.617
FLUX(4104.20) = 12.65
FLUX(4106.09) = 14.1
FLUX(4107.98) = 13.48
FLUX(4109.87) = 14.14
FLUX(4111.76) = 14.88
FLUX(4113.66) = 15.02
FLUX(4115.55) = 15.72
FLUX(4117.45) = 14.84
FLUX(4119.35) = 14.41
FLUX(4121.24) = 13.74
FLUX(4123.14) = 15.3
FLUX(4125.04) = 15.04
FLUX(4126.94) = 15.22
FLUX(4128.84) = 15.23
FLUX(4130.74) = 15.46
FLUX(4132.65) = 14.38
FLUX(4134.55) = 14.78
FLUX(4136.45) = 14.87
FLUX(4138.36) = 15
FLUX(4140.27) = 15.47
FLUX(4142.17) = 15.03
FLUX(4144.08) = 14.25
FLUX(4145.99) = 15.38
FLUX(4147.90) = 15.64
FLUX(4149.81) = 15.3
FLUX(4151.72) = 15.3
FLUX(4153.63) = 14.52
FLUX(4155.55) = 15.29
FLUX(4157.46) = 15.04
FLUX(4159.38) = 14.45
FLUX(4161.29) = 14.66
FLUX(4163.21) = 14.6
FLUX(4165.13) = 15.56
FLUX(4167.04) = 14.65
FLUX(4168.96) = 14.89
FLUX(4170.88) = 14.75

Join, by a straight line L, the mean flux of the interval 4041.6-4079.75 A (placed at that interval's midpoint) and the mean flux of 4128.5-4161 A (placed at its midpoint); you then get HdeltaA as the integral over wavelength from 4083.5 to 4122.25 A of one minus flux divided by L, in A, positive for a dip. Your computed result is 1.9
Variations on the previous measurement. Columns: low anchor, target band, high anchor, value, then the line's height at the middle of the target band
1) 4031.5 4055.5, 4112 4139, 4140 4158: 0.09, 15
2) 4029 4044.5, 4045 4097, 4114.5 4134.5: 0.42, 14.7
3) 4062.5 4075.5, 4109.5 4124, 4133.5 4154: 0.06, 14.8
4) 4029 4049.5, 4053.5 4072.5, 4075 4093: 0.15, 14.5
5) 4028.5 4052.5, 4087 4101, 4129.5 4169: 0.52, 14.7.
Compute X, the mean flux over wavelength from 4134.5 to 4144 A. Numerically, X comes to 15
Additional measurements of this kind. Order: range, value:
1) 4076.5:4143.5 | 14.4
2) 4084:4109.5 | 13.7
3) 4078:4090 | 14.7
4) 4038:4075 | 14.5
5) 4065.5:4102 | 14.2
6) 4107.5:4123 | 14.6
